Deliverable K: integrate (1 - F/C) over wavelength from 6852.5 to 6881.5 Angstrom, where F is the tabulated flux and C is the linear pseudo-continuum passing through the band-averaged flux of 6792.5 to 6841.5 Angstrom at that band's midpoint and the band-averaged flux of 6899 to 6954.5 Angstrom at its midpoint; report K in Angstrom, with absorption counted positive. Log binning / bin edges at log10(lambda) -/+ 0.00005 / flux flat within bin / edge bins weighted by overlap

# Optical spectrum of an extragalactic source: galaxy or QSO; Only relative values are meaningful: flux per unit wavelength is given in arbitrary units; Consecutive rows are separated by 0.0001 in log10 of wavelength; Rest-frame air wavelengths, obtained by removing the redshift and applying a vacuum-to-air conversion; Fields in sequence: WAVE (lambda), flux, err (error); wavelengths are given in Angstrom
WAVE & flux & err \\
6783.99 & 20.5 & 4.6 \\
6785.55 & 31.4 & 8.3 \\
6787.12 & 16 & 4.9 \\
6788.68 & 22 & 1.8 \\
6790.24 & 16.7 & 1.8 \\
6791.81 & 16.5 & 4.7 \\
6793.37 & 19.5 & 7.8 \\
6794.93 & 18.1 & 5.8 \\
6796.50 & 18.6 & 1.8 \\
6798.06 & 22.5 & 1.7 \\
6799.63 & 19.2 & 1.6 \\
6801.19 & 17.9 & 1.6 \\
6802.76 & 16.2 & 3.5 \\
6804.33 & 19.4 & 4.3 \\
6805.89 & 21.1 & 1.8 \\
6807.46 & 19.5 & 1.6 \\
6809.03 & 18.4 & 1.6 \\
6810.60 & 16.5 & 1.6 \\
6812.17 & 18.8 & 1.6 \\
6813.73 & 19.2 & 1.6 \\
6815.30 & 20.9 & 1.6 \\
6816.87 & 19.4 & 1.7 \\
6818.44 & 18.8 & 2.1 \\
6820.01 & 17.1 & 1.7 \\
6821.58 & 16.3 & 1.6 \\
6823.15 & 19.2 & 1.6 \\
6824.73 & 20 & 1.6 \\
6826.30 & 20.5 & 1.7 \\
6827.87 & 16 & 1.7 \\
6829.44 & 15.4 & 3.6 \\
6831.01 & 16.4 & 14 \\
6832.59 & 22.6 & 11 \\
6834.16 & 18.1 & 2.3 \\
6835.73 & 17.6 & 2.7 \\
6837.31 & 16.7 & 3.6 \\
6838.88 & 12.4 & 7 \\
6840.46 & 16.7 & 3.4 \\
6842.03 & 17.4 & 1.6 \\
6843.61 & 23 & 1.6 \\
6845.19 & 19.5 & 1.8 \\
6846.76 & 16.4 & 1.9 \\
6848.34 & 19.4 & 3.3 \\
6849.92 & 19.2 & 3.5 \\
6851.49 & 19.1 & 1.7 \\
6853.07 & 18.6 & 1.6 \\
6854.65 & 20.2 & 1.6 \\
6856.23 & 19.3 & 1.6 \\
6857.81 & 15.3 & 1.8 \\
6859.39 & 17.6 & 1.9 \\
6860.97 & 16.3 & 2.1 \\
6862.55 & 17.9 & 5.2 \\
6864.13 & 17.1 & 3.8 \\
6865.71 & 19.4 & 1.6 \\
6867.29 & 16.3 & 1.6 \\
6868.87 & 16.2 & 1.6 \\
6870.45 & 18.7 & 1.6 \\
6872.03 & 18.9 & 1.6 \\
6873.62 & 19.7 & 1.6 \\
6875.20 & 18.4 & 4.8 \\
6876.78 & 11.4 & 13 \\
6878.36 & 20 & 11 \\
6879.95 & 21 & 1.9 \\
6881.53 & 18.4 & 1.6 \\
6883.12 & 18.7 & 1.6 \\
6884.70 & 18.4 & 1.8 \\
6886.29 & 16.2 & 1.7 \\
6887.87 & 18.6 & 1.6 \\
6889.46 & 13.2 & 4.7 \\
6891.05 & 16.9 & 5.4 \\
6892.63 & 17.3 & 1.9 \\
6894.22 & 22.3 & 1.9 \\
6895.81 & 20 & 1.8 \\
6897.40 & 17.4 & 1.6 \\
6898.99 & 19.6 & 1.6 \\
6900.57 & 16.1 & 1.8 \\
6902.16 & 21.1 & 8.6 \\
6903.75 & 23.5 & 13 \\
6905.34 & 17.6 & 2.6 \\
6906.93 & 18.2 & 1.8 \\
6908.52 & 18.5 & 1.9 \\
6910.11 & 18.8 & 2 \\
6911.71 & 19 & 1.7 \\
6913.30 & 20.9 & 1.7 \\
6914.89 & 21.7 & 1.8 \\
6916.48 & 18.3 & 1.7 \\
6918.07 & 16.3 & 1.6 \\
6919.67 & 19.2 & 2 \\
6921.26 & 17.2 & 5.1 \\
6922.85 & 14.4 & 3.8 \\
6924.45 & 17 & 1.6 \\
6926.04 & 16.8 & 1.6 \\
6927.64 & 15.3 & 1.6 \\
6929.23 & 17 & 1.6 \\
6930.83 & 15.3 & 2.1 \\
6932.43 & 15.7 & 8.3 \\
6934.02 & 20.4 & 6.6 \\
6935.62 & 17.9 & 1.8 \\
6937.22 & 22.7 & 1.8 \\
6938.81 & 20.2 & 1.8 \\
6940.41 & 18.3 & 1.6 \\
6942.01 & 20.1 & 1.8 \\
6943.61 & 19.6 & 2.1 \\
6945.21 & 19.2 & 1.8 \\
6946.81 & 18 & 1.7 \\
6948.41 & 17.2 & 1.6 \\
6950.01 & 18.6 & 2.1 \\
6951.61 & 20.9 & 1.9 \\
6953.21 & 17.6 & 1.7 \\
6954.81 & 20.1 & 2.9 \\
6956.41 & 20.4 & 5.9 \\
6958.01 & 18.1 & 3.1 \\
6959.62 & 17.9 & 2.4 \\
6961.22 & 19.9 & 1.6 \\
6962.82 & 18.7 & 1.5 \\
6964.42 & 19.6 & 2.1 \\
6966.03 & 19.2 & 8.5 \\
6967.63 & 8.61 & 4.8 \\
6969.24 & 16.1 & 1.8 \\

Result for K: 0.8 Angstrom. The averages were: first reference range 18.3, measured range 17.9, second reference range 18.5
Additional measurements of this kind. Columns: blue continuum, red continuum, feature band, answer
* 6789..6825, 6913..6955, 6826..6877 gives 1.97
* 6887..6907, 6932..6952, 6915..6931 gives 1.67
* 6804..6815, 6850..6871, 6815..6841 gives 1.12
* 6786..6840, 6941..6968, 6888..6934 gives 1.18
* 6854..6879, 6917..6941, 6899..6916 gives -1.85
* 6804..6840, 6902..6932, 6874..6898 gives 0.32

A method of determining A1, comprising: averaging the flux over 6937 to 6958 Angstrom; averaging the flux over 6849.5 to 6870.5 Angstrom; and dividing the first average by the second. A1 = 1.1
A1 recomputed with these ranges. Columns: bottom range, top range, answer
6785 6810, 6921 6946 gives 0.92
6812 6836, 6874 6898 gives 0.97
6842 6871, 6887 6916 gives 1.04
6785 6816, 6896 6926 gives 0.96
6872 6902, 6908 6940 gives 1.00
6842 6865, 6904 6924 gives 1.00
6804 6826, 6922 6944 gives 0.94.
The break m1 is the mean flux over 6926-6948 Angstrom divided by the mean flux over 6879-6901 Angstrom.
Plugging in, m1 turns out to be 1.01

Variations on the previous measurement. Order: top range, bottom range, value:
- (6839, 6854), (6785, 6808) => 0.95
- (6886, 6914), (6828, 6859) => 1.04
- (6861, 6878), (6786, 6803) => 0.93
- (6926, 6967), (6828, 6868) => 1.04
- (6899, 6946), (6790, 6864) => 1.01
